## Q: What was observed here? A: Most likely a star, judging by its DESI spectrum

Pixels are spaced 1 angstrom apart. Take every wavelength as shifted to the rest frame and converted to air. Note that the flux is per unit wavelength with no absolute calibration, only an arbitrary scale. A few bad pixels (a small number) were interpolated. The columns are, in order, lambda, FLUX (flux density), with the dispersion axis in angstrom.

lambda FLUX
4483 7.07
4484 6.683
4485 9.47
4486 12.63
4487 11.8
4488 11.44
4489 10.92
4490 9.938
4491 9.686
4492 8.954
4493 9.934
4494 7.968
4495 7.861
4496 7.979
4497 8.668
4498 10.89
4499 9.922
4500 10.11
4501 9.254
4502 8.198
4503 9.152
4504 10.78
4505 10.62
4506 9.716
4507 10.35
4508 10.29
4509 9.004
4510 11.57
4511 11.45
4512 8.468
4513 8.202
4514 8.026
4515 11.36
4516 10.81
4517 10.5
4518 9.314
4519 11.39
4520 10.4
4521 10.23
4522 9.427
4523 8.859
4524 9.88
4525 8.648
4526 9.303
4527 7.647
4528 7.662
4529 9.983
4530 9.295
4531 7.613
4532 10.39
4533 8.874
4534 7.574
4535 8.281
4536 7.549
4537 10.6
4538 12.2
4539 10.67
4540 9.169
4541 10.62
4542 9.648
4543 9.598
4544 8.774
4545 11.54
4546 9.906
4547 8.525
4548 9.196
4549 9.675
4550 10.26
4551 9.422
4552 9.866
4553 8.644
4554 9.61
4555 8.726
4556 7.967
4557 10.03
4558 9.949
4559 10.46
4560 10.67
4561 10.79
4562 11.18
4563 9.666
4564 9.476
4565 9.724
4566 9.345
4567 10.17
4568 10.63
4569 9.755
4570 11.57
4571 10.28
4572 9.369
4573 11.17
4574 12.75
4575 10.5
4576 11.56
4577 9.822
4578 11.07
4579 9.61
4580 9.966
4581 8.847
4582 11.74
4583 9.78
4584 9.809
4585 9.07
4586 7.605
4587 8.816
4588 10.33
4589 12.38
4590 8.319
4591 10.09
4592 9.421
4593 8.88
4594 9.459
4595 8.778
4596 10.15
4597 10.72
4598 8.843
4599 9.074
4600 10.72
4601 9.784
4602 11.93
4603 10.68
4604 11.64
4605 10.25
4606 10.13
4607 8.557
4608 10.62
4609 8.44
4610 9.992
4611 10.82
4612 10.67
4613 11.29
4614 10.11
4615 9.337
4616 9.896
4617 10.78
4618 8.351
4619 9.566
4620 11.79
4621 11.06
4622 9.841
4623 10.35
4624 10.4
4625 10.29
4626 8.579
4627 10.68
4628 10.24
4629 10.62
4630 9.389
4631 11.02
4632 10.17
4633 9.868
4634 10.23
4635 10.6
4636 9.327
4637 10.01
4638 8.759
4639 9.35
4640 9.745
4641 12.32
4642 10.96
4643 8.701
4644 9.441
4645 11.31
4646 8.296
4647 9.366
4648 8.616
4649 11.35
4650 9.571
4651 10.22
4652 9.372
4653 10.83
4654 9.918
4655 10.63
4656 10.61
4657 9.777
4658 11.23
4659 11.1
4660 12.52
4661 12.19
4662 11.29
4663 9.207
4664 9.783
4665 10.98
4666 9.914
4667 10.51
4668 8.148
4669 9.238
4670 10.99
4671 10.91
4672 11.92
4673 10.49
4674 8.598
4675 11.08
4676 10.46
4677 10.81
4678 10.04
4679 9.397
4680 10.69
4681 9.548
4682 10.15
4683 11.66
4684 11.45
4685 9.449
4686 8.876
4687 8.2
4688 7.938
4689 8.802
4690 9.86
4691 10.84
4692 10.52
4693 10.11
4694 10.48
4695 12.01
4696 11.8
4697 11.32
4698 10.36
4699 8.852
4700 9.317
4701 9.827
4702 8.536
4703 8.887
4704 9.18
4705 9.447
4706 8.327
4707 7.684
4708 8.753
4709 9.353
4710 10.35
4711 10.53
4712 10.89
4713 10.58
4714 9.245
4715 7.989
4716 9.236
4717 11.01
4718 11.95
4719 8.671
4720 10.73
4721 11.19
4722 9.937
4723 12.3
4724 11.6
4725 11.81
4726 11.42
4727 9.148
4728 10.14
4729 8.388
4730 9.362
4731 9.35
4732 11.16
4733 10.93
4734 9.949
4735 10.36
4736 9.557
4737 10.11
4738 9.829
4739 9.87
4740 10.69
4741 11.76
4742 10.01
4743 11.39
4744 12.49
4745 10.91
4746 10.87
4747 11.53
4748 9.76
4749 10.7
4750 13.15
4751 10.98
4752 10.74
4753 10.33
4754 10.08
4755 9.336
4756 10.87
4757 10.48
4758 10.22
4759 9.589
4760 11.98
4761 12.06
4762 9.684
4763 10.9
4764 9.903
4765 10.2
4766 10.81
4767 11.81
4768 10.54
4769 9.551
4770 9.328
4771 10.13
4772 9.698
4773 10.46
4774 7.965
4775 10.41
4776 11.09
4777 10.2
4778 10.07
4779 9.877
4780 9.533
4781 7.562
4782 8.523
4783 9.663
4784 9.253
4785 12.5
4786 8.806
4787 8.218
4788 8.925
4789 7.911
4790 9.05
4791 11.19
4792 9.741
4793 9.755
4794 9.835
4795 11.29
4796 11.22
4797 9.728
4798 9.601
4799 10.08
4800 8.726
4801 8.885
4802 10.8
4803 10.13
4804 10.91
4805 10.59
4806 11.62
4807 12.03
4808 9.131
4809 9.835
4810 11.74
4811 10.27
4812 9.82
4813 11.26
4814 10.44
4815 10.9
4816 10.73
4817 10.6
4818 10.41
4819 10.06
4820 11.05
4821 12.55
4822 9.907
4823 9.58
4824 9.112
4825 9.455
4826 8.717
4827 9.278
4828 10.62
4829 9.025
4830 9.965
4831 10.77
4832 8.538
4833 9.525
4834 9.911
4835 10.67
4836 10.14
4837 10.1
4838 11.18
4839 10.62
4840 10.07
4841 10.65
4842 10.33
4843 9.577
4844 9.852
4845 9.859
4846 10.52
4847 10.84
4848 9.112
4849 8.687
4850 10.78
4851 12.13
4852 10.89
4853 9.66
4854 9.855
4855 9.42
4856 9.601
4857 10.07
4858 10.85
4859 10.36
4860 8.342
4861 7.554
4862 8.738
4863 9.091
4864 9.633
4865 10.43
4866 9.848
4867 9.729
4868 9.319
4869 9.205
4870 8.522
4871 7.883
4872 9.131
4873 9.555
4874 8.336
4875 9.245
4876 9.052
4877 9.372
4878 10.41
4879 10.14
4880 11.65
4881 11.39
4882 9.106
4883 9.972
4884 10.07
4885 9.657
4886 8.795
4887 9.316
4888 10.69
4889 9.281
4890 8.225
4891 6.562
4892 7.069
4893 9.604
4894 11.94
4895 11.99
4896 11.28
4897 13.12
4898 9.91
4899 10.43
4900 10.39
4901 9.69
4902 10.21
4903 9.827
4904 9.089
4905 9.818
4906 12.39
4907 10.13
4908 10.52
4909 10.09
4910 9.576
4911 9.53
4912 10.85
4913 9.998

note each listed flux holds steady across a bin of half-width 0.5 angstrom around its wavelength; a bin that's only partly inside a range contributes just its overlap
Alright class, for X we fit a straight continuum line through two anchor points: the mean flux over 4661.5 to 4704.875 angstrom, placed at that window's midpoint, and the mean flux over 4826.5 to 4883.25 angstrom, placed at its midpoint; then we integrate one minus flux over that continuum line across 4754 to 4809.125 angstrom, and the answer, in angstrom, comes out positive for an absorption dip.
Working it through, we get -0.7 angstrom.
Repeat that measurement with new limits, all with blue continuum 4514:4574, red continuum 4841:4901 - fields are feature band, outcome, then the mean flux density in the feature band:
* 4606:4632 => -1.0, 10.1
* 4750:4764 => -1.2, 10.6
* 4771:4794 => 0.4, 9.58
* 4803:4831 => -1.7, 10.4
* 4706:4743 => -1.5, 10.2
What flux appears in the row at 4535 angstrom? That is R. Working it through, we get 8.281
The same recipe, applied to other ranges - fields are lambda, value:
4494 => 7.968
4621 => 11.06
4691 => 10.84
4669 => 9.238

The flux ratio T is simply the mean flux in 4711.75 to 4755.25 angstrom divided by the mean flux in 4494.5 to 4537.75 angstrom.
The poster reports 1.1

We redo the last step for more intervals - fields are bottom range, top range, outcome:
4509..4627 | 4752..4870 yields 1.02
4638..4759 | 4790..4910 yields 0.98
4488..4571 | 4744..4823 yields 1.06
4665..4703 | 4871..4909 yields 0.98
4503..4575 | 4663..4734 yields 1.03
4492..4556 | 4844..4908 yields 1.03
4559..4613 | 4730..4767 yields 1.05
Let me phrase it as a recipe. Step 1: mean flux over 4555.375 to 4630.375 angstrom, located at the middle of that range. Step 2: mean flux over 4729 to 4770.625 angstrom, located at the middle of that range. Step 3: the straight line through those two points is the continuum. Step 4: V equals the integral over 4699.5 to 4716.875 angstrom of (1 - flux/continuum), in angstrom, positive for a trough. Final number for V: 1.8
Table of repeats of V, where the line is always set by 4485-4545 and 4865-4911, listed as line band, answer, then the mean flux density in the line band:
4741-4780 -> -3.1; 10.5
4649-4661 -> -1.1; 10.6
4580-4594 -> 0.1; 9.63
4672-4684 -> -0.8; 10.4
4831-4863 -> -0.5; 9.95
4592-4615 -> -0.8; 10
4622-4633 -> -0.5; 10.1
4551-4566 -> -0.1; 9.74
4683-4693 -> 0.1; 9.68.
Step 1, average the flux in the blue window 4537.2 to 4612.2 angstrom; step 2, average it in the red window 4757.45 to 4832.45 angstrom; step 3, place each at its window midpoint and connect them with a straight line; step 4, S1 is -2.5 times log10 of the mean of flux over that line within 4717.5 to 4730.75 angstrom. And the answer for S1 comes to -0.05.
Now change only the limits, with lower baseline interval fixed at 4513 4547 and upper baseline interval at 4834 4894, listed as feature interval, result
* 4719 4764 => -0.10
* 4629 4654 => -0.04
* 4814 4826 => -0.07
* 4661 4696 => -0.06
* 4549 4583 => -0.06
